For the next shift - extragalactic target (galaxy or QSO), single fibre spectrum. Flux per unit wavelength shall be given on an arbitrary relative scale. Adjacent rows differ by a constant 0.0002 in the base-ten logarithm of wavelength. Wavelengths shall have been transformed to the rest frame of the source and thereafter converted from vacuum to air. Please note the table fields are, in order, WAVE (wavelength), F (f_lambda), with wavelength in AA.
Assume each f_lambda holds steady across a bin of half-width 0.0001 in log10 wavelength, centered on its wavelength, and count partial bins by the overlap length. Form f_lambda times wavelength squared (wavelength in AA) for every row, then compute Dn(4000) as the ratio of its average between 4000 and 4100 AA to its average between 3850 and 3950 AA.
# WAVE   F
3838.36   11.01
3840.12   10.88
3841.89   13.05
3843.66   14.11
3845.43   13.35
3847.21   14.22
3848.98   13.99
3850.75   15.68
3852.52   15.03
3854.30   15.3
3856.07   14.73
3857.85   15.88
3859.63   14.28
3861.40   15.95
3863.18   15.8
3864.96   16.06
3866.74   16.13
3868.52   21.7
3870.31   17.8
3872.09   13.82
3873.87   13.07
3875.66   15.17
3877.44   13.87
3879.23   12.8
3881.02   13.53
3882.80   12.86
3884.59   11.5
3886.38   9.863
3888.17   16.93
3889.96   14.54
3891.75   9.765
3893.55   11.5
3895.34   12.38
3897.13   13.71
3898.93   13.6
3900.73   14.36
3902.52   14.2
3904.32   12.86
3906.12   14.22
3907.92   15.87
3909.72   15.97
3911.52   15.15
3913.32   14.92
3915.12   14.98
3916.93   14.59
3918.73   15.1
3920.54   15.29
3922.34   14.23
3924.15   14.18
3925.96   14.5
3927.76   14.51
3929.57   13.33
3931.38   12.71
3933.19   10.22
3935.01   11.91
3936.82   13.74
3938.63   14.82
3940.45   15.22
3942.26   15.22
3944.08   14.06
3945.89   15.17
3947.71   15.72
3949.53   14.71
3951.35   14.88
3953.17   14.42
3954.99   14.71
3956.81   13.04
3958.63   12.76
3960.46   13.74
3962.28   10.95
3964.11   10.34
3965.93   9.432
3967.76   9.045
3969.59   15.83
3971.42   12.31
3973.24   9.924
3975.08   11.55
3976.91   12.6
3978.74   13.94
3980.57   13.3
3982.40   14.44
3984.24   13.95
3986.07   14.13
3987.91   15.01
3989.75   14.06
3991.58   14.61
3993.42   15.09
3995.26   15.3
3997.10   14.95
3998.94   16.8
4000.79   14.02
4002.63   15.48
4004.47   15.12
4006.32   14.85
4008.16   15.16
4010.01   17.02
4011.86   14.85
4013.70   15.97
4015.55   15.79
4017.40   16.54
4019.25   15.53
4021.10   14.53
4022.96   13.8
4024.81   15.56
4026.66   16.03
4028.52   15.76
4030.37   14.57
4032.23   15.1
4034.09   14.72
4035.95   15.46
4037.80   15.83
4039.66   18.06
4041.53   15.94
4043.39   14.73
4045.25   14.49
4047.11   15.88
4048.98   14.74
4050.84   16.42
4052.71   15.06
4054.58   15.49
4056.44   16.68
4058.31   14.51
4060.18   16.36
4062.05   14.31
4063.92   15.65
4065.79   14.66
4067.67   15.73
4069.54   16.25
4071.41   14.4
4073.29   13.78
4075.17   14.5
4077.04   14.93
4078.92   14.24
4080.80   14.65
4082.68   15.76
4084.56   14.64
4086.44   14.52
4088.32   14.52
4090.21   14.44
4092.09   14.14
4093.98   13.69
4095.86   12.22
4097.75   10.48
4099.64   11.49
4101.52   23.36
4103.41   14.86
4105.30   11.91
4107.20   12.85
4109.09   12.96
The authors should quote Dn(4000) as 1.13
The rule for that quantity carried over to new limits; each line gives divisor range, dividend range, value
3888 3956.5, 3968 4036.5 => 1.08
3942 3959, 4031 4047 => 1.12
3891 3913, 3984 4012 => 1.15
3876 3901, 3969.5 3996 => 1.11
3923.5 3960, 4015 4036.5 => 1.14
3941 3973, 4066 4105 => 1.17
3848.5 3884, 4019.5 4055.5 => 1.11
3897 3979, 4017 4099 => 1.16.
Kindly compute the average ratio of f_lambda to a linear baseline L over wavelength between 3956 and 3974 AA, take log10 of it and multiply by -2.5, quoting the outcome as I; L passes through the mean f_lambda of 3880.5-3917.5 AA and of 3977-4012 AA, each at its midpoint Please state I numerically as 0.22 mag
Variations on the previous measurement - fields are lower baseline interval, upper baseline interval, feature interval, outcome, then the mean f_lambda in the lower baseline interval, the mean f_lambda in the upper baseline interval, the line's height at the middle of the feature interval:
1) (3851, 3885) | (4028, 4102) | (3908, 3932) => 0.03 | 15.1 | 15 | 15.1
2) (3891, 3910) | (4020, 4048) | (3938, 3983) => 0.08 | 13.4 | 15.4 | 14.3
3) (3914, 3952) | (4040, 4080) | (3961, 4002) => 0.10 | 14.2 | 15.2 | 14.6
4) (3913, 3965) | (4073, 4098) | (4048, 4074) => -0.09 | 13.9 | 14.1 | 14.1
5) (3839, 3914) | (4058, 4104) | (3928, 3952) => 0.03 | 14.3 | 14.7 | 14.4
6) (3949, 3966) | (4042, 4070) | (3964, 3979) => 0.15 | 13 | 15.4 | 13.4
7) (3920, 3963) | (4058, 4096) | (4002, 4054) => -0.08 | 13.9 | 14.7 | 14.4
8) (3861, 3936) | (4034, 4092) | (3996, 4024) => -0.04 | 14.2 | 15.2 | 14.9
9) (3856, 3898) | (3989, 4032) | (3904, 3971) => 0.07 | 14.3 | 15.3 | 14.7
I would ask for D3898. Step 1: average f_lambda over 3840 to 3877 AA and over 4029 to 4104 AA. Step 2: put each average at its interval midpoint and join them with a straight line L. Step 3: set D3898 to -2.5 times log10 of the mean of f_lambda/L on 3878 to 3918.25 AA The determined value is 0.11 mag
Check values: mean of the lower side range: 15.1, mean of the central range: 13.7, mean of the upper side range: 15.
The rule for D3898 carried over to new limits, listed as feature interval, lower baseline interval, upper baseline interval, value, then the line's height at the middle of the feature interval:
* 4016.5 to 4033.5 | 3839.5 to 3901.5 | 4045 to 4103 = -0.037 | 14.7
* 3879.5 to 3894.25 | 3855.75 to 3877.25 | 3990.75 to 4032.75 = 0.244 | 15.8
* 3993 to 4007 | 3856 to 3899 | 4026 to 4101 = -0.037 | 14.7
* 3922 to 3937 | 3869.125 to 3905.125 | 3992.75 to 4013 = 0.076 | 14.2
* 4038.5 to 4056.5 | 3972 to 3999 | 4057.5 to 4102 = -0.096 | 14.4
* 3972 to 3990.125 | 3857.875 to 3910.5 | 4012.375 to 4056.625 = 0.140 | 15.1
